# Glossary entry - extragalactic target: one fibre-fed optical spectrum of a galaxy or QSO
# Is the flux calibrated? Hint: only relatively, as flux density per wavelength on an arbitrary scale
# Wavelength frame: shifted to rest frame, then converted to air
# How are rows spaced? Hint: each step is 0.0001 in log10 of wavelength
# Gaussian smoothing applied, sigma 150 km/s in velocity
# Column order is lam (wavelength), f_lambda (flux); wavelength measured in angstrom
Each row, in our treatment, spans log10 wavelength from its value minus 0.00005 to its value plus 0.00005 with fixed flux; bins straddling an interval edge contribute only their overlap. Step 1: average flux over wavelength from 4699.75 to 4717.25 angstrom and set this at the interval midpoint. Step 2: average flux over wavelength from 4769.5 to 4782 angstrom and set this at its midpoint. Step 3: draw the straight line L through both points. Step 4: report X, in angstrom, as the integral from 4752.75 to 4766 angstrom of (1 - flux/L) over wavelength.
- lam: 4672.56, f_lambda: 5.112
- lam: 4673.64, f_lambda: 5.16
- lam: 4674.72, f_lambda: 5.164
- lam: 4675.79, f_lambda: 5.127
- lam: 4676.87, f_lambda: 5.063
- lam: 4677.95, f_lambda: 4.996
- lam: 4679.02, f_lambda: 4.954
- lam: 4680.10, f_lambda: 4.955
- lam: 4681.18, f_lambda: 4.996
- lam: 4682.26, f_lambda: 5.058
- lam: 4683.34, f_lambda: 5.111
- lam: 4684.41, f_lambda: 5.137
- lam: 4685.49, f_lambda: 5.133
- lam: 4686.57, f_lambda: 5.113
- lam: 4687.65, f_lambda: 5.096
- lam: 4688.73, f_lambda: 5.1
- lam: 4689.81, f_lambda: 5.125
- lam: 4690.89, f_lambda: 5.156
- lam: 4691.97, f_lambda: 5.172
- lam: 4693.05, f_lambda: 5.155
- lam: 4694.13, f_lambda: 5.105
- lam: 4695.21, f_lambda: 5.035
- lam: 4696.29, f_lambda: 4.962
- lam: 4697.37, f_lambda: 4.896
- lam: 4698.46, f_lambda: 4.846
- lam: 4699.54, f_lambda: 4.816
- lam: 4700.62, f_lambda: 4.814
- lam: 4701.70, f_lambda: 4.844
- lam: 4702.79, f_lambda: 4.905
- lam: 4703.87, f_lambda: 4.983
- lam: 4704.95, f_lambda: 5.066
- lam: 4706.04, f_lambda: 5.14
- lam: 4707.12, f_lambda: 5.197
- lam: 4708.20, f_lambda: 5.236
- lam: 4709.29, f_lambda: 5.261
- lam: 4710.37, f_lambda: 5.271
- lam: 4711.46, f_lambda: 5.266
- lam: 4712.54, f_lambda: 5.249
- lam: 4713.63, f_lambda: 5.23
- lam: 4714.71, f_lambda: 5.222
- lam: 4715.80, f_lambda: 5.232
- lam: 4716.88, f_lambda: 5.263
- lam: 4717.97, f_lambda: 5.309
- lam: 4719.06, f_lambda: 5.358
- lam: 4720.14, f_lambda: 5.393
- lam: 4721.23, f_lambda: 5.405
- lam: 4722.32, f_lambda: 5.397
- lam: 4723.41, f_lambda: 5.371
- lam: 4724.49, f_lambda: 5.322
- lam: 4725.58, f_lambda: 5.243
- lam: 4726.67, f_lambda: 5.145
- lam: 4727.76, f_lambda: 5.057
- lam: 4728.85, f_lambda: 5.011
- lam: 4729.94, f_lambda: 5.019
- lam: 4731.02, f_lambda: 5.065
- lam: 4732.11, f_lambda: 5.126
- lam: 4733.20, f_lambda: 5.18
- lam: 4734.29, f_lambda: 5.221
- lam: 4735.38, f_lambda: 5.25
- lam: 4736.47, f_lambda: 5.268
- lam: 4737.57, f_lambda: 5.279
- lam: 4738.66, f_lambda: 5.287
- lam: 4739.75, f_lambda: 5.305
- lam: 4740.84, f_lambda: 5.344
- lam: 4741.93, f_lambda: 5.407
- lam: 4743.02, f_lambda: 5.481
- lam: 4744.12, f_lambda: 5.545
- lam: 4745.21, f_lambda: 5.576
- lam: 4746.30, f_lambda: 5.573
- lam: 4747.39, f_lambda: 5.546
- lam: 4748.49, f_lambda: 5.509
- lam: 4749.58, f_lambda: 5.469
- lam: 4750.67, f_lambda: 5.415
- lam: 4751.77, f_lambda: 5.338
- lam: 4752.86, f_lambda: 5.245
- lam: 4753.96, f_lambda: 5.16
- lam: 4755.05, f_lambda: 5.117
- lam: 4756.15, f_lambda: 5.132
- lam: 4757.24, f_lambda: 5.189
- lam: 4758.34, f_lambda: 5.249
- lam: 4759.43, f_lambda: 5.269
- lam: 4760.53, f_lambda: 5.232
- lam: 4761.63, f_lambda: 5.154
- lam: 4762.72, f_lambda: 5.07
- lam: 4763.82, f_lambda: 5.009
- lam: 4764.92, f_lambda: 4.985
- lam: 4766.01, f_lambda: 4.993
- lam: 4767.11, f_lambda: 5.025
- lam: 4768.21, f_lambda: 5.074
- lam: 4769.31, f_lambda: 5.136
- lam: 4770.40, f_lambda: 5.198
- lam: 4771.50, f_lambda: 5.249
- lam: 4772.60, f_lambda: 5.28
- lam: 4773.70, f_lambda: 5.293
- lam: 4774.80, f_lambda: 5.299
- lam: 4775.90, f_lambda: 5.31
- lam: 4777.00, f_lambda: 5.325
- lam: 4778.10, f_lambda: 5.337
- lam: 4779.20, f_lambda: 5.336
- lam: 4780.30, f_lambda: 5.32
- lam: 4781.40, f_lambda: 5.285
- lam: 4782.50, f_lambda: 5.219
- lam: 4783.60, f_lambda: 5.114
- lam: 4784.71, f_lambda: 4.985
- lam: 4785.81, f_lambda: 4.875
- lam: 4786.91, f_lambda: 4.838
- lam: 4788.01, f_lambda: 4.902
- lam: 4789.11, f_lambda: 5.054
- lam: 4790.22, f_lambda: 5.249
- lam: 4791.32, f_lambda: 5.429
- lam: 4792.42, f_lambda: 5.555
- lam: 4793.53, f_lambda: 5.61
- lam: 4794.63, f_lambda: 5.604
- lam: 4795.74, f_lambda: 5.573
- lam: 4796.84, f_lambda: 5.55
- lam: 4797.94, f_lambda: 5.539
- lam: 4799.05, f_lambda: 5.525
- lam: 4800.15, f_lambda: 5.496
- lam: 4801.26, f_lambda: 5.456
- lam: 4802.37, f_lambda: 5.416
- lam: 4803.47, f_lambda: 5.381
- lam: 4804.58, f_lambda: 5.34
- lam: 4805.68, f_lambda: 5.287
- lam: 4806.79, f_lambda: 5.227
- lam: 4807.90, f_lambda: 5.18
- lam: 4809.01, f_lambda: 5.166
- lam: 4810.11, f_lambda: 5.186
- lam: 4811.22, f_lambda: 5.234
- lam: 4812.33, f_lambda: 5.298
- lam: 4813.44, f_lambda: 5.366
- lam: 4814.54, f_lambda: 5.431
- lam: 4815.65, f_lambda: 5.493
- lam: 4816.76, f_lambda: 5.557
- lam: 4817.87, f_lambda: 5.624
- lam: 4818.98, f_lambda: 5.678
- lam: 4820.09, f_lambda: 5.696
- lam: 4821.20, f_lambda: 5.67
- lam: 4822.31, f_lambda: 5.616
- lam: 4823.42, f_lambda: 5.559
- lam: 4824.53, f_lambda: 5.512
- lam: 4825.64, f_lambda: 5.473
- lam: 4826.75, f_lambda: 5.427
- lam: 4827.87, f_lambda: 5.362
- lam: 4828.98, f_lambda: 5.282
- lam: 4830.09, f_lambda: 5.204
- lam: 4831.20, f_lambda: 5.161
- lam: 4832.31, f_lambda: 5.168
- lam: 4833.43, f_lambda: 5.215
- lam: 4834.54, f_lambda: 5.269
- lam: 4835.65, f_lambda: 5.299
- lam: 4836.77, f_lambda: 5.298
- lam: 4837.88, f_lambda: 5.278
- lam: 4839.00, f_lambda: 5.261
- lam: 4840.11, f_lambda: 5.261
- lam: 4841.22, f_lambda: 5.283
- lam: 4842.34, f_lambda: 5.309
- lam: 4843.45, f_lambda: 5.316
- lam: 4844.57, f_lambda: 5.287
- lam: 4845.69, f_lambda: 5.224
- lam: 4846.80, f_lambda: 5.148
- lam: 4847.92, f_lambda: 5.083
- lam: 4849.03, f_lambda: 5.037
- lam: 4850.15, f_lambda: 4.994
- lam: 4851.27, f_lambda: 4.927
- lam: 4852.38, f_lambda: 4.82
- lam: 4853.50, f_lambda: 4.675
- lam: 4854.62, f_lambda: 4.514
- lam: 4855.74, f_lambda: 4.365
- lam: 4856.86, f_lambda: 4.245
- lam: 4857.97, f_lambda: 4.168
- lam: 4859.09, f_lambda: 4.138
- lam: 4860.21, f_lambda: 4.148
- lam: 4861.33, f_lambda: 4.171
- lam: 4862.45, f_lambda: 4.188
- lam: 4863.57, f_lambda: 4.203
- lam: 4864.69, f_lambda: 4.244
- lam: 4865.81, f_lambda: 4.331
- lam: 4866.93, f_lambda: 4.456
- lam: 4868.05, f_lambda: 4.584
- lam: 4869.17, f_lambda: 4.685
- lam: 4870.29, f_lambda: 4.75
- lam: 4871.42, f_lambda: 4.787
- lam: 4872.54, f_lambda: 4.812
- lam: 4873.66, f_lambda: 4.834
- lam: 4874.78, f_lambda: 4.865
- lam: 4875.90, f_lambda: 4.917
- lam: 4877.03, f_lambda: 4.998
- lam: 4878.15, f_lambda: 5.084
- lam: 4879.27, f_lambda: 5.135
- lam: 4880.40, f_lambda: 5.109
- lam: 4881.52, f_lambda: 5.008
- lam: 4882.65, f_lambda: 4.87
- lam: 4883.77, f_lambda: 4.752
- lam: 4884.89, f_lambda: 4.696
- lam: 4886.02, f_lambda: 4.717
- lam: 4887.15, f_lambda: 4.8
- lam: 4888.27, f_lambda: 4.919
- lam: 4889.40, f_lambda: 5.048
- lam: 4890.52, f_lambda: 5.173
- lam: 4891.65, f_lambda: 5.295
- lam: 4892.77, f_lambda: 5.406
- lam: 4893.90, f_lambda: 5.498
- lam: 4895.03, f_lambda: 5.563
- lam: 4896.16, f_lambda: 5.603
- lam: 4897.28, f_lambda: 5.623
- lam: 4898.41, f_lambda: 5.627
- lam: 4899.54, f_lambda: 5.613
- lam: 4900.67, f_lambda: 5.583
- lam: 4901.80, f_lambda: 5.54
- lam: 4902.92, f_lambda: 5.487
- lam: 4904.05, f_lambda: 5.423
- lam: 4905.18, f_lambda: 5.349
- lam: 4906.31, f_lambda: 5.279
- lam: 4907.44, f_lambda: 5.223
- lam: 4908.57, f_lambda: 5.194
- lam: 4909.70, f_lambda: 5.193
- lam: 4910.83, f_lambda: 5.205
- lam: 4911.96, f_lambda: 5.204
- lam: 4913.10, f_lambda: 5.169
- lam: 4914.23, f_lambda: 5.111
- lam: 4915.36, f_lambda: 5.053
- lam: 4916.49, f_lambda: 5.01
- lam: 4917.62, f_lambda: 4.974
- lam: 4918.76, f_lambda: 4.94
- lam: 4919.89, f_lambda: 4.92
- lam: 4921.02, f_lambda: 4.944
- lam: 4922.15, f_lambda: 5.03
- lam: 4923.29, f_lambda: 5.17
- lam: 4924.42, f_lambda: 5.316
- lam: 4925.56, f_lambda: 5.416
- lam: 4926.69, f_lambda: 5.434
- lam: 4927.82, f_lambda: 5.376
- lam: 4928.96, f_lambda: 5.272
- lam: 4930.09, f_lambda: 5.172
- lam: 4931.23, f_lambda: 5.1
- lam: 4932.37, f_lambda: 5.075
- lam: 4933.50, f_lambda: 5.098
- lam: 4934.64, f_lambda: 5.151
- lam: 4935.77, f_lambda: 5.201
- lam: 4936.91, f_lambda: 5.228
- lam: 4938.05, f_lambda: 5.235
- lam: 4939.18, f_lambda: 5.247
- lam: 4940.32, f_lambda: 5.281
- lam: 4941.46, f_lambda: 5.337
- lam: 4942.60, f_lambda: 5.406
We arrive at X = 0.3 angstrom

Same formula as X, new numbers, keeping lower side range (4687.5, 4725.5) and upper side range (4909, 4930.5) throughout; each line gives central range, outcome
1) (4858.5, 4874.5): 2.2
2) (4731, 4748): -0.7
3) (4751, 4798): -0.7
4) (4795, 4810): -0.7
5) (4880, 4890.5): 0.5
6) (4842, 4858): 0.8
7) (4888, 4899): -0.5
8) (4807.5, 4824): -1.0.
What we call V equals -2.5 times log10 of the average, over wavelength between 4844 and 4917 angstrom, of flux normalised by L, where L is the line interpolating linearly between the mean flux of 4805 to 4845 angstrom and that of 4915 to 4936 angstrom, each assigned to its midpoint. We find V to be 0.06 mag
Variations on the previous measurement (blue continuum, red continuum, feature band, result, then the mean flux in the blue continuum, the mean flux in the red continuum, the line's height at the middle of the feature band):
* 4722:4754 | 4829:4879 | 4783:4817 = -0.054 mag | 5.31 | 4.85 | 5.06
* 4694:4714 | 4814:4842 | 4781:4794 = 0.024 mag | 5.06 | 5.4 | 5.29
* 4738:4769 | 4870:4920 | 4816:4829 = -0.068 mag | 5.27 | 5.15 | 5.21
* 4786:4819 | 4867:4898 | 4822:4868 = 0.052 mag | 5.37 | 5.01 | 5.18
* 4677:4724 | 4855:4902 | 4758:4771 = -0.018 mag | 5.12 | 4.86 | 5.03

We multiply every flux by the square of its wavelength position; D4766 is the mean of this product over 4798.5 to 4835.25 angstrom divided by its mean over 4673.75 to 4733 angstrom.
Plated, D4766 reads 1.10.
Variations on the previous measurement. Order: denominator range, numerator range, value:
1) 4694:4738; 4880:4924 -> 1.09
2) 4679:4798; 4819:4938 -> 1.03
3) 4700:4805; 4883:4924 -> 1.05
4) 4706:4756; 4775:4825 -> 1.04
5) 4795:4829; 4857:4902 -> 0.92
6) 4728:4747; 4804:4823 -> 1.06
